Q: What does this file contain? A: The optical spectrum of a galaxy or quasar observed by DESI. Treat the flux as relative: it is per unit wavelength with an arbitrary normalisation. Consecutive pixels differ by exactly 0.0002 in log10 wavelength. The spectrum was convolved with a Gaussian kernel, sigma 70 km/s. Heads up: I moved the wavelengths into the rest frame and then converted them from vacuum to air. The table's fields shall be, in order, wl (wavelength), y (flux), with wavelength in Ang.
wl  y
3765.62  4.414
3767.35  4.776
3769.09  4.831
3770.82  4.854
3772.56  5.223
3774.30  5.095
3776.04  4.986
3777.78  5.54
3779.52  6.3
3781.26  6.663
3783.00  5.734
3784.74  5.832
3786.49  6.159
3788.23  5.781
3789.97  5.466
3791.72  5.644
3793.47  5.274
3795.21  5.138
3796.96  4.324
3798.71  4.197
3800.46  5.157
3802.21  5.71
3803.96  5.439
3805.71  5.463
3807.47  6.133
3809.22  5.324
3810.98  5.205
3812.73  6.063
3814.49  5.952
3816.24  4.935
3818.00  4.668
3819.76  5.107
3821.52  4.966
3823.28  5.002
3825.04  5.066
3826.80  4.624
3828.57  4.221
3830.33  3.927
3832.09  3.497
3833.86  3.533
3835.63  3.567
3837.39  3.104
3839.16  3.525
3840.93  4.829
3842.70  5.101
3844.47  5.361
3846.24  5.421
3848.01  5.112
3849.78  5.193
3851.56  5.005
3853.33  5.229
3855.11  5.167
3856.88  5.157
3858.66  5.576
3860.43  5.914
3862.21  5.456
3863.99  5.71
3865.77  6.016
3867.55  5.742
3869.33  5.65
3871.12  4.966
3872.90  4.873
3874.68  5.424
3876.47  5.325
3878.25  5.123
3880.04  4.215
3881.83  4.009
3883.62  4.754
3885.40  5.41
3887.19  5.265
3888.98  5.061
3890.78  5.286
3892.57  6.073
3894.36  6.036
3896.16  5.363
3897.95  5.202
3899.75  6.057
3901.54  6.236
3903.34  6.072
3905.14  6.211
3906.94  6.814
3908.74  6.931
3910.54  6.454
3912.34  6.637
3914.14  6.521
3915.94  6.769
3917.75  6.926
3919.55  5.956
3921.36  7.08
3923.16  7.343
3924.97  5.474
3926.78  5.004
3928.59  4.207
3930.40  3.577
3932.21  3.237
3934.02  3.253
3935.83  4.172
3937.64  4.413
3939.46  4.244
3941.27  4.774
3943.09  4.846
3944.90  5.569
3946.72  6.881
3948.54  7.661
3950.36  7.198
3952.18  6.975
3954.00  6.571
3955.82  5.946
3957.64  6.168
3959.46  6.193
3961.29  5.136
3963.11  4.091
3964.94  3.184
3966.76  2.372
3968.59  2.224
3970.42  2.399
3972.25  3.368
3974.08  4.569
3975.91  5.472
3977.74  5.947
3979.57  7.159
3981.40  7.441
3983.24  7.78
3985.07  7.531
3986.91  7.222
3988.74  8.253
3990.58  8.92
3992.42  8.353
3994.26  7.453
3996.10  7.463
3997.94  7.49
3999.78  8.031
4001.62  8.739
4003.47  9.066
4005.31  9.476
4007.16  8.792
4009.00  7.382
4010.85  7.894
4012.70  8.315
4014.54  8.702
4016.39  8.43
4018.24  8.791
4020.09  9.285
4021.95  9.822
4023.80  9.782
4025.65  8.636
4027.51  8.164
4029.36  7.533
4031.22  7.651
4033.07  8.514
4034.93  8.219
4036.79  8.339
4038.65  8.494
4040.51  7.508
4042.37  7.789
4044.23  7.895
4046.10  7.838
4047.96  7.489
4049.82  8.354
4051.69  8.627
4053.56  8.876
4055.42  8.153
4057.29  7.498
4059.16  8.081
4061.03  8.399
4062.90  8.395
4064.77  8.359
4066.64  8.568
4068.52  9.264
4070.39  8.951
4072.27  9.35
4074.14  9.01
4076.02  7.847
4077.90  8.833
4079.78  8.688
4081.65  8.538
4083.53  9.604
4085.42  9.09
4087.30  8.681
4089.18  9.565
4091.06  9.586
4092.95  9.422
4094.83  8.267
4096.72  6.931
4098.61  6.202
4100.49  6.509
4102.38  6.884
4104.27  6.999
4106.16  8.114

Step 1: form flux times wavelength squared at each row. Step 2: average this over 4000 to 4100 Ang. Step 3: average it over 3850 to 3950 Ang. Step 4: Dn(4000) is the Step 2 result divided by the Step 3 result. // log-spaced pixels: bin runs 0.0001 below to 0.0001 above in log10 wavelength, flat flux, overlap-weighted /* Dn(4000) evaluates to 1.7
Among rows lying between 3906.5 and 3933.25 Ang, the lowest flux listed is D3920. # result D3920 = 3.237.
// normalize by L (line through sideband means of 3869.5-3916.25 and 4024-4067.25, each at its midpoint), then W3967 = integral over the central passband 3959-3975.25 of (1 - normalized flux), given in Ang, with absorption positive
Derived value 7.52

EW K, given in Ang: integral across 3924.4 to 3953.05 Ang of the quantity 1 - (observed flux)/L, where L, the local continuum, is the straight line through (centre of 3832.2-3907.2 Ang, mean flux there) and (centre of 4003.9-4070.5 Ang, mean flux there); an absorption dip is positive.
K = 6.3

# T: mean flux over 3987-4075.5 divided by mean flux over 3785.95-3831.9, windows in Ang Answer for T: 1.62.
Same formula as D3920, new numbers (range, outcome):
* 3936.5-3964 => 4.091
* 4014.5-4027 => 8.43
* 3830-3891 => 3.104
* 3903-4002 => 2.224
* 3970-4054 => 2.399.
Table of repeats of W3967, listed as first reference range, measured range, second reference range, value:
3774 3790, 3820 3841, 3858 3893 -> 5.2 Ang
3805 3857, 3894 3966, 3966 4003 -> 2.4 Ang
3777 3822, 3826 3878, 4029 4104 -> 9.7 Ang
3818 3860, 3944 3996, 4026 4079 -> 6.6 Ang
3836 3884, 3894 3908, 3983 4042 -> -0.2 Ang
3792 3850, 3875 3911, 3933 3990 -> -2.8 Ang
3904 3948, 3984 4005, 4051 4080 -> -3.1 Ang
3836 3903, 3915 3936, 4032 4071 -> 2.9 Ang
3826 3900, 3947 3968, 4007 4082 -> 3.6 Ang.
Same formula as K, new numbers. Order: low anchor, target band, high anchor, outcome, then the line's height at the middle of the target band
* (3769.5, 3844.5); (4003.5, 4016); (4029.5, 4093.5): -1.1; 7.8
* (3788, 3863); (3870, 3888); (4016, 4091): 2.7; 5.82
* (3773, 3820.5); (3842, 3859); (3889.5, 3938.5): 1.0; 5.55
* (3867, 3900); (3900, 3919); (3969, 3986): -4.2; 5.35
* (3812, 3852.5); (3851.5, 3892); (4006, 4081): 0.9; 5.38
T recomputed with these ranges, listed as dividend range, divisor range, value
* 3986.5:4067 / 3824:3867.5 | 1.72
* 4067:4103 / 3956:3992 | 1.52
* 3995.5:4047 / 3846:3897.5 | 1.58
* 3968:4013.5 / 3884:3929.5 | 1.18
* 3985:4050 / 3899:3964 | 1.44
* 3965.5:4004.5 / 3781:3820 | 1.20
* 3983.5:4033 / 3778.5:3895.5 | 1.62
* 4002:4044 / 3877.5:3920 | 1.46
